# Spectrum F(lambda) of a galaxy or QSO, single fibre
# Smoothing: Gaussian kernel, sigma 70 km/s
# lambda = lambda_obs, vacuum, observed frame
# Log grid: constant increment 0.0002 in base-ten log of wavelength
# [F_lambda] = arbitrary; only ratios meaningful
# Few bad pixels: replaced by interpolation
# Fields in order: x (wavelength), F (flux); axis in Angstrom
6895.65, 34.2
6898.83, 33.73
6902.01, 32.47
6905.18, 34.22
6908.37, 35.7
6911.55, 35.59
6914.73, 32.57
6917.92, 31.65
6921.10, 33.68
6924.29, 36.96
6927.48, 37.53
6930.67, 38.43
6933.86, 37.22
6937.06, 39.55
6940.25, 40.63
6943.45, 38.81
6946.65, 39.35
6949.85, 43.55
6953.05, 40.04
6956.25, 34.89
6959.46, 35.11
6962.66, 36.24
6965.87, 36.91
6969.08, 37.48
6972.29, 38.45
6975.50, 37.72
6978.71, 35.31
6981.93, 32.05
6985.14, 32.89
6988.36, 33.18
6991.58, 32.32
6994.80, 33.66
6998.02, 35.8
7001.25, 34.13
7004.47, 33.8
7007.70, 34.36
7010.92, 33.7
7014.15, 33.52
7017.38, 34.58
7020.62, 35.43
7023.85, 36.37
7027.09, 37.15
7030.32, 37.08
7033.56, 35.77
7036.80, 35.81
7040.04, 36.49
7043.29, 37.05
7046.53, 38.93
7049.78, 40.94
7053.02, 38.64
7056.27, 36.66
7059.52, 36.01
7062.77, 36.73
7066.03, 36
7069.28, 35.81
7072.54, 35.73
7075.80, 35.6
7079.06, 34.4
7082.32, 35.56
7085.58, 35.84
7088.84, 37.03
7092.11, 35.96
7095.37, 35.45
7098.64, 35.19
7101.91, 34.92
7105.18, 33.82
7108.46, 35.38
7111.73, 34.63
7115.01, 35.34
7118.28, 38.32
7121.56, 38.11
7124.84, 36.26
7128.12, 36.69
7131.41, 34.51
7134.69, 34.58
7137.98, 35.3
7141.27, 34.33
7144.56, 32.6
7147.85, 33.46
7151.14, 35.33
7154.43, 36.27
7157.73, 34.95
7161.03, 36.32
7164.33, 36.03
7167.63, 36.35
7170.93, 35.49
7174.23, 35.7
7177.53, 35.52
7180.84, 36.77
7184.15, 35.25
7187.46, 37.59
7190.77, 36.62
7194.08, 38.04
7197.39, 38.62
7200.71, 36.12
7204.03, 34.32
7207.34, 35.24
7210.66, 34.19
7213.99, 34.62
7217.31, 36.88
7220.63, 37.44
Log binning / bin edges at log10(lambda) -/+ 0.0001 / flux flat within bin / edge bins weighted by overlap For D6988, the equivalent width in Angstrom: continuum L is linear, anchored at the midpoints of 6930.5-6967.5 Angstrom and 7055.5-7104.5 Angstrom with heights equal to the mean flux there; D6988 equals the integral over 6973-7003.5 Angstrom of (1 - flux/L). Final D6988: 2.7 Angstrom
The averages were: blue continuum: 38.4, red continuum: 35.7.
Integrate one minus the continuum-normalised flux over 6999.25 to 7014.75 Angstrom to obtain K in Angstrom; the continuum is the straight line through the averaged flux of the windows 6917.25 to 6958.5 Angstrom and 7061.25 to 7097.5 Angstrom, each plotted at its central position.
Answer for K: 1.2 Angstrom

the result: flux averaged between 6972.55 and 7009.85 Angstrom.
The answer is 34.3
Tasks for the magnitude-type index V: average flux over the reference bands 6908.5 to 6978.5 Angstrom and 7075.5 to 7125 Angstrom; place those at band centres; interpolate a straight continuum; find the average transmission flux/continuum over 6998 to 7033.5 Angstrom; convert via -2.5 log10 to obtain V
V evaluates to 0.04 mag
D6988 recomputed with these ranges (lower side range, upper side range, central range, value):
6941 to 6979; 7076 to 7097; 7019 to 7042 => 0.25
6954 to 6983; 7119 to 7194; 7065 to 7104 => 0.32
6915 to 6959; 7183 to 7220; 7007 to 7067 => 1.08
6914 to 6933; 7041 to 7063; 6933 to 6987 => -2.03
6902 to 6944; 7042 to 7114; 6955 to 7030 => 2.33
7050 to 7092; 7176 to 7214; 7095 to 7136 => 0.69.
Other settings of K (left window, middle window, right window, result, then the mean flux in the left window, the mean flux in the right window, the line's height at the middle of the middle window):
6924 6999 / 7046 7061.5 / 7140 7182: -0.87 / 36.8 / 35.3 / 36.1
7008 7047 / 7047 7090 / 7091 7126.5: -0.94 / 35.9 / 35.8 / 35.8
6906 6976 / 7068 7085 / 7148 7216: 0.47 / 37.1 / 35.9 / 36.5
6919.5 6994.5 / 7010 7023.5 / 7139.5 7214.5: 0.73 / 36.8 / 35.7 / 36.5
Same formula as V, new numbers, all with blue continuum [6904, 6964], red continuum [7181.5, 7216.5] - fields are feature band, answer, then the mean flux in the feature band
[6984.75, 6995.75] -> 0.12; 33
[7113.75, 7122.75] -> -0.03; 37.3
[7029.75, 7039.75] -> 0.01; 36.2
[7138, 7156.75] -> 0.05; 34.5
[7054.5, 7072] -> 0.01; 36.2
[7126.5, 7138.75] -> 0.03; 35.2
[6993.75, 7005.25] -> 0.07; 34.4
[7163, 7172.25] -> 0.01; 36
